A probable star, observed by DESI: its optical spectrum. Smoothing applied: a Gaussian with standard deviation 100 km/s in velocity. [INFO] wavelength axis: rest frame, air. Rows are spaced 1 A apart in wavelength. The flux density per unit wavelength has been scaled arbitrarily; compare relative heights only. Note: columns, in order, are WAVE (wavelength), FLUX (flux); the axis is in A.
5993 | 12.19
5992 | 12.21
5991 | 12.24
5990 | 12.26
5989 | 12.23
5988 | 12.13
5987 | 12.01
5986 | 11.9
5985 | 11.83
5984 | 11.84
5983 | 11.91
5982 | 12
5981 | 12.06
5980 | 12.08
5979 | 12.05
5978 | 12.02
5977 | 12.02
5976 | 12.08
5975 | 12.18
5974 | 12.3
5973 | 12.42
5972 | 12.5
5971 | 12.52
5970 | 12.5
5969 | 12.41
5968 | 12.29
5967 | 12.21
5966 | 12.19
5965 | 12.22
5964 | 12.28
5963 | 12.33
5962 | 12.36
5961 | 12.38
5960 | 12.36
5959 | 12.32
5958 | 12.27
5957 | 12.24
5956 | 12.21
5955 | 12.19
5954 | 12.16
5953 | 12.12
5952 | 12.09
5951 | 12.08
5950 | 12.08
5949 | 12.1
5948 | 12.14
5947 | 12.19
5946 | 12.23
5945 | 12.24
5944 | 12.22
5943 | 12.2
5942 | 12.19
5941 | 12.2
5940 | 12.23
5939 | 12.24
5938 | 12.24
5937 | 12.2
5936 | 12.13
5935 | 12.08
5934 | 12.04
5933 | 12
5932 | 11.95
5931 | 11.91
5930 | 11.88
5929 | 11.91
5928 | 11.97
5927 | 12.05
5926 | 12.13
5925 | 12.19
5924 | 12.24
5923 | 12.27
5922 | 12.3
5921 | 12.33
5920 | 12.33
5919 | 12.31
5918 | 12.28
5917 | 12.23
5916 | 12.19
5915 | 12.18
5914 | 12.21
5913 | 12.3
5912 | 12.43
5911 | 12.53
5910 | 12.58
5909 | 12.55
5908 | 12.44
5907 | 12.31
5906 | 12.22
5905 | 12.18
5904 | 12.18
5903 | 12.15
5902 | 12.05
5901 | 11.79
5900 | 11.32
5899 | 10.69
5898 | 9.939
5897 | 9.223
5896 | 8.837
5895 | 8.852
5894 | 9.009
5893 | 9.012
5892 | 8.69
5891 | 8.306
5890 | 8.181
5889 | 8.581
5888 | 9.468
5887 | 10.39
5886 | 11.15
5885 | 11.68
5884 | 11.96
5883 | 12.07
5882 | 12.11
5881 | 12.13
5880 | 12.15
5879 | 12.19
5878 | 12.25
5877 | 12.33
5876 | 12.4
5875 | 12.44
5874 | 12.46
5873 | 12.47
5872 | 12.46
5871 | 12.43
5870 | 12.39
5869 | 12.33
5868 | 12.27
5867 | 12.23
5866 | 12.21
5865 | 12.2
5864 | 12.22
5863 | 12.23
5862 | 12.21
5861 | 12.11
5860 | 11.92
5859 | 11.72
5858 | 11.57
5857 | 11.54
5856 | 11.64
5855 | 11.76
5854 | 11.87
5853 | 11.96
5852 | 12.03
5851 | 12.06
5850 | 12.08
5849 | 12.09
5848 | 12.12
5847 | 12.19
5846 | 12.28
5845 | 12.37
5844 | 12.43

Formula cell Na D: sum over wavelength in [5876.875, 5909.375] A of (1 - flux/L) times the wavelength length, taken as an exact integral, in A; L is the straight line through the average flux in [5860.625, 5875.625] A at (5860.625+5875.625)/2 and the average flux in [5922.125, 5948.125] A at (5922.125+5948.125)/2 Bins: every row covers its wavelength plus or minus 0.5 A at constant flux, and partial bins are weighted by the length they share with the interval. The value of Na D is 3.6 A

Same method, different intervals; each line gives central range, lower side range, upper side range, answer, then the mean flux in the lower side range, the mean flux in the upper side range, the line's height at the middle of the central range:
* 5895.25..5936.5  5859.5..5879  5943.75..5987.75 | 1.13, 12.3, 12.2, 12.2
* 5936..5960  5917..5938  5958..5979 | 0.03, 12.1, 12.3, 12.2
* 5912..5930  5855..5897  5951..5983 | -0.66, 11.3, 12.2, 11.8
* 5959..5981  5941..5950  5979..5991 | -0.32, 12.2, 12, 12.1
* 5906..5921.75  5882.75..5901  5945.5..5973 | -2.50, 9.88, 12.3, 10.7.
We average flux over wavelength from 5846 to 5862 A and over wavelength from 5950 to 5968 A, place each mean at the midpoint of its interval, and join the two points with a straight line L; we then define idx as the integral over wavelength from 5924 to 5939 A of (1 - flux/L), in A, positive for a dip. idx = 0.11 A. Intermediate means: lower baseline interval 11.9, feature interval 12.1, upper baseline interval 12.2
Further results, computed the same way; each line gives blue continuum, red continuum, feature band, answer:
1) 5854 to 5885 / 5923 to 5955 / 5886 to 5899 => 3.2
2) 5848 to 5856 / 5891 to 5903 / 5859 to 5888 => -2.8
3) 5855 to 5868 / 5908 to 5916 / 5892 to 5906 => 2.0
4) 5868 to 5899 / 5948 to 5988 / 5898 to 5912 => -0.9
